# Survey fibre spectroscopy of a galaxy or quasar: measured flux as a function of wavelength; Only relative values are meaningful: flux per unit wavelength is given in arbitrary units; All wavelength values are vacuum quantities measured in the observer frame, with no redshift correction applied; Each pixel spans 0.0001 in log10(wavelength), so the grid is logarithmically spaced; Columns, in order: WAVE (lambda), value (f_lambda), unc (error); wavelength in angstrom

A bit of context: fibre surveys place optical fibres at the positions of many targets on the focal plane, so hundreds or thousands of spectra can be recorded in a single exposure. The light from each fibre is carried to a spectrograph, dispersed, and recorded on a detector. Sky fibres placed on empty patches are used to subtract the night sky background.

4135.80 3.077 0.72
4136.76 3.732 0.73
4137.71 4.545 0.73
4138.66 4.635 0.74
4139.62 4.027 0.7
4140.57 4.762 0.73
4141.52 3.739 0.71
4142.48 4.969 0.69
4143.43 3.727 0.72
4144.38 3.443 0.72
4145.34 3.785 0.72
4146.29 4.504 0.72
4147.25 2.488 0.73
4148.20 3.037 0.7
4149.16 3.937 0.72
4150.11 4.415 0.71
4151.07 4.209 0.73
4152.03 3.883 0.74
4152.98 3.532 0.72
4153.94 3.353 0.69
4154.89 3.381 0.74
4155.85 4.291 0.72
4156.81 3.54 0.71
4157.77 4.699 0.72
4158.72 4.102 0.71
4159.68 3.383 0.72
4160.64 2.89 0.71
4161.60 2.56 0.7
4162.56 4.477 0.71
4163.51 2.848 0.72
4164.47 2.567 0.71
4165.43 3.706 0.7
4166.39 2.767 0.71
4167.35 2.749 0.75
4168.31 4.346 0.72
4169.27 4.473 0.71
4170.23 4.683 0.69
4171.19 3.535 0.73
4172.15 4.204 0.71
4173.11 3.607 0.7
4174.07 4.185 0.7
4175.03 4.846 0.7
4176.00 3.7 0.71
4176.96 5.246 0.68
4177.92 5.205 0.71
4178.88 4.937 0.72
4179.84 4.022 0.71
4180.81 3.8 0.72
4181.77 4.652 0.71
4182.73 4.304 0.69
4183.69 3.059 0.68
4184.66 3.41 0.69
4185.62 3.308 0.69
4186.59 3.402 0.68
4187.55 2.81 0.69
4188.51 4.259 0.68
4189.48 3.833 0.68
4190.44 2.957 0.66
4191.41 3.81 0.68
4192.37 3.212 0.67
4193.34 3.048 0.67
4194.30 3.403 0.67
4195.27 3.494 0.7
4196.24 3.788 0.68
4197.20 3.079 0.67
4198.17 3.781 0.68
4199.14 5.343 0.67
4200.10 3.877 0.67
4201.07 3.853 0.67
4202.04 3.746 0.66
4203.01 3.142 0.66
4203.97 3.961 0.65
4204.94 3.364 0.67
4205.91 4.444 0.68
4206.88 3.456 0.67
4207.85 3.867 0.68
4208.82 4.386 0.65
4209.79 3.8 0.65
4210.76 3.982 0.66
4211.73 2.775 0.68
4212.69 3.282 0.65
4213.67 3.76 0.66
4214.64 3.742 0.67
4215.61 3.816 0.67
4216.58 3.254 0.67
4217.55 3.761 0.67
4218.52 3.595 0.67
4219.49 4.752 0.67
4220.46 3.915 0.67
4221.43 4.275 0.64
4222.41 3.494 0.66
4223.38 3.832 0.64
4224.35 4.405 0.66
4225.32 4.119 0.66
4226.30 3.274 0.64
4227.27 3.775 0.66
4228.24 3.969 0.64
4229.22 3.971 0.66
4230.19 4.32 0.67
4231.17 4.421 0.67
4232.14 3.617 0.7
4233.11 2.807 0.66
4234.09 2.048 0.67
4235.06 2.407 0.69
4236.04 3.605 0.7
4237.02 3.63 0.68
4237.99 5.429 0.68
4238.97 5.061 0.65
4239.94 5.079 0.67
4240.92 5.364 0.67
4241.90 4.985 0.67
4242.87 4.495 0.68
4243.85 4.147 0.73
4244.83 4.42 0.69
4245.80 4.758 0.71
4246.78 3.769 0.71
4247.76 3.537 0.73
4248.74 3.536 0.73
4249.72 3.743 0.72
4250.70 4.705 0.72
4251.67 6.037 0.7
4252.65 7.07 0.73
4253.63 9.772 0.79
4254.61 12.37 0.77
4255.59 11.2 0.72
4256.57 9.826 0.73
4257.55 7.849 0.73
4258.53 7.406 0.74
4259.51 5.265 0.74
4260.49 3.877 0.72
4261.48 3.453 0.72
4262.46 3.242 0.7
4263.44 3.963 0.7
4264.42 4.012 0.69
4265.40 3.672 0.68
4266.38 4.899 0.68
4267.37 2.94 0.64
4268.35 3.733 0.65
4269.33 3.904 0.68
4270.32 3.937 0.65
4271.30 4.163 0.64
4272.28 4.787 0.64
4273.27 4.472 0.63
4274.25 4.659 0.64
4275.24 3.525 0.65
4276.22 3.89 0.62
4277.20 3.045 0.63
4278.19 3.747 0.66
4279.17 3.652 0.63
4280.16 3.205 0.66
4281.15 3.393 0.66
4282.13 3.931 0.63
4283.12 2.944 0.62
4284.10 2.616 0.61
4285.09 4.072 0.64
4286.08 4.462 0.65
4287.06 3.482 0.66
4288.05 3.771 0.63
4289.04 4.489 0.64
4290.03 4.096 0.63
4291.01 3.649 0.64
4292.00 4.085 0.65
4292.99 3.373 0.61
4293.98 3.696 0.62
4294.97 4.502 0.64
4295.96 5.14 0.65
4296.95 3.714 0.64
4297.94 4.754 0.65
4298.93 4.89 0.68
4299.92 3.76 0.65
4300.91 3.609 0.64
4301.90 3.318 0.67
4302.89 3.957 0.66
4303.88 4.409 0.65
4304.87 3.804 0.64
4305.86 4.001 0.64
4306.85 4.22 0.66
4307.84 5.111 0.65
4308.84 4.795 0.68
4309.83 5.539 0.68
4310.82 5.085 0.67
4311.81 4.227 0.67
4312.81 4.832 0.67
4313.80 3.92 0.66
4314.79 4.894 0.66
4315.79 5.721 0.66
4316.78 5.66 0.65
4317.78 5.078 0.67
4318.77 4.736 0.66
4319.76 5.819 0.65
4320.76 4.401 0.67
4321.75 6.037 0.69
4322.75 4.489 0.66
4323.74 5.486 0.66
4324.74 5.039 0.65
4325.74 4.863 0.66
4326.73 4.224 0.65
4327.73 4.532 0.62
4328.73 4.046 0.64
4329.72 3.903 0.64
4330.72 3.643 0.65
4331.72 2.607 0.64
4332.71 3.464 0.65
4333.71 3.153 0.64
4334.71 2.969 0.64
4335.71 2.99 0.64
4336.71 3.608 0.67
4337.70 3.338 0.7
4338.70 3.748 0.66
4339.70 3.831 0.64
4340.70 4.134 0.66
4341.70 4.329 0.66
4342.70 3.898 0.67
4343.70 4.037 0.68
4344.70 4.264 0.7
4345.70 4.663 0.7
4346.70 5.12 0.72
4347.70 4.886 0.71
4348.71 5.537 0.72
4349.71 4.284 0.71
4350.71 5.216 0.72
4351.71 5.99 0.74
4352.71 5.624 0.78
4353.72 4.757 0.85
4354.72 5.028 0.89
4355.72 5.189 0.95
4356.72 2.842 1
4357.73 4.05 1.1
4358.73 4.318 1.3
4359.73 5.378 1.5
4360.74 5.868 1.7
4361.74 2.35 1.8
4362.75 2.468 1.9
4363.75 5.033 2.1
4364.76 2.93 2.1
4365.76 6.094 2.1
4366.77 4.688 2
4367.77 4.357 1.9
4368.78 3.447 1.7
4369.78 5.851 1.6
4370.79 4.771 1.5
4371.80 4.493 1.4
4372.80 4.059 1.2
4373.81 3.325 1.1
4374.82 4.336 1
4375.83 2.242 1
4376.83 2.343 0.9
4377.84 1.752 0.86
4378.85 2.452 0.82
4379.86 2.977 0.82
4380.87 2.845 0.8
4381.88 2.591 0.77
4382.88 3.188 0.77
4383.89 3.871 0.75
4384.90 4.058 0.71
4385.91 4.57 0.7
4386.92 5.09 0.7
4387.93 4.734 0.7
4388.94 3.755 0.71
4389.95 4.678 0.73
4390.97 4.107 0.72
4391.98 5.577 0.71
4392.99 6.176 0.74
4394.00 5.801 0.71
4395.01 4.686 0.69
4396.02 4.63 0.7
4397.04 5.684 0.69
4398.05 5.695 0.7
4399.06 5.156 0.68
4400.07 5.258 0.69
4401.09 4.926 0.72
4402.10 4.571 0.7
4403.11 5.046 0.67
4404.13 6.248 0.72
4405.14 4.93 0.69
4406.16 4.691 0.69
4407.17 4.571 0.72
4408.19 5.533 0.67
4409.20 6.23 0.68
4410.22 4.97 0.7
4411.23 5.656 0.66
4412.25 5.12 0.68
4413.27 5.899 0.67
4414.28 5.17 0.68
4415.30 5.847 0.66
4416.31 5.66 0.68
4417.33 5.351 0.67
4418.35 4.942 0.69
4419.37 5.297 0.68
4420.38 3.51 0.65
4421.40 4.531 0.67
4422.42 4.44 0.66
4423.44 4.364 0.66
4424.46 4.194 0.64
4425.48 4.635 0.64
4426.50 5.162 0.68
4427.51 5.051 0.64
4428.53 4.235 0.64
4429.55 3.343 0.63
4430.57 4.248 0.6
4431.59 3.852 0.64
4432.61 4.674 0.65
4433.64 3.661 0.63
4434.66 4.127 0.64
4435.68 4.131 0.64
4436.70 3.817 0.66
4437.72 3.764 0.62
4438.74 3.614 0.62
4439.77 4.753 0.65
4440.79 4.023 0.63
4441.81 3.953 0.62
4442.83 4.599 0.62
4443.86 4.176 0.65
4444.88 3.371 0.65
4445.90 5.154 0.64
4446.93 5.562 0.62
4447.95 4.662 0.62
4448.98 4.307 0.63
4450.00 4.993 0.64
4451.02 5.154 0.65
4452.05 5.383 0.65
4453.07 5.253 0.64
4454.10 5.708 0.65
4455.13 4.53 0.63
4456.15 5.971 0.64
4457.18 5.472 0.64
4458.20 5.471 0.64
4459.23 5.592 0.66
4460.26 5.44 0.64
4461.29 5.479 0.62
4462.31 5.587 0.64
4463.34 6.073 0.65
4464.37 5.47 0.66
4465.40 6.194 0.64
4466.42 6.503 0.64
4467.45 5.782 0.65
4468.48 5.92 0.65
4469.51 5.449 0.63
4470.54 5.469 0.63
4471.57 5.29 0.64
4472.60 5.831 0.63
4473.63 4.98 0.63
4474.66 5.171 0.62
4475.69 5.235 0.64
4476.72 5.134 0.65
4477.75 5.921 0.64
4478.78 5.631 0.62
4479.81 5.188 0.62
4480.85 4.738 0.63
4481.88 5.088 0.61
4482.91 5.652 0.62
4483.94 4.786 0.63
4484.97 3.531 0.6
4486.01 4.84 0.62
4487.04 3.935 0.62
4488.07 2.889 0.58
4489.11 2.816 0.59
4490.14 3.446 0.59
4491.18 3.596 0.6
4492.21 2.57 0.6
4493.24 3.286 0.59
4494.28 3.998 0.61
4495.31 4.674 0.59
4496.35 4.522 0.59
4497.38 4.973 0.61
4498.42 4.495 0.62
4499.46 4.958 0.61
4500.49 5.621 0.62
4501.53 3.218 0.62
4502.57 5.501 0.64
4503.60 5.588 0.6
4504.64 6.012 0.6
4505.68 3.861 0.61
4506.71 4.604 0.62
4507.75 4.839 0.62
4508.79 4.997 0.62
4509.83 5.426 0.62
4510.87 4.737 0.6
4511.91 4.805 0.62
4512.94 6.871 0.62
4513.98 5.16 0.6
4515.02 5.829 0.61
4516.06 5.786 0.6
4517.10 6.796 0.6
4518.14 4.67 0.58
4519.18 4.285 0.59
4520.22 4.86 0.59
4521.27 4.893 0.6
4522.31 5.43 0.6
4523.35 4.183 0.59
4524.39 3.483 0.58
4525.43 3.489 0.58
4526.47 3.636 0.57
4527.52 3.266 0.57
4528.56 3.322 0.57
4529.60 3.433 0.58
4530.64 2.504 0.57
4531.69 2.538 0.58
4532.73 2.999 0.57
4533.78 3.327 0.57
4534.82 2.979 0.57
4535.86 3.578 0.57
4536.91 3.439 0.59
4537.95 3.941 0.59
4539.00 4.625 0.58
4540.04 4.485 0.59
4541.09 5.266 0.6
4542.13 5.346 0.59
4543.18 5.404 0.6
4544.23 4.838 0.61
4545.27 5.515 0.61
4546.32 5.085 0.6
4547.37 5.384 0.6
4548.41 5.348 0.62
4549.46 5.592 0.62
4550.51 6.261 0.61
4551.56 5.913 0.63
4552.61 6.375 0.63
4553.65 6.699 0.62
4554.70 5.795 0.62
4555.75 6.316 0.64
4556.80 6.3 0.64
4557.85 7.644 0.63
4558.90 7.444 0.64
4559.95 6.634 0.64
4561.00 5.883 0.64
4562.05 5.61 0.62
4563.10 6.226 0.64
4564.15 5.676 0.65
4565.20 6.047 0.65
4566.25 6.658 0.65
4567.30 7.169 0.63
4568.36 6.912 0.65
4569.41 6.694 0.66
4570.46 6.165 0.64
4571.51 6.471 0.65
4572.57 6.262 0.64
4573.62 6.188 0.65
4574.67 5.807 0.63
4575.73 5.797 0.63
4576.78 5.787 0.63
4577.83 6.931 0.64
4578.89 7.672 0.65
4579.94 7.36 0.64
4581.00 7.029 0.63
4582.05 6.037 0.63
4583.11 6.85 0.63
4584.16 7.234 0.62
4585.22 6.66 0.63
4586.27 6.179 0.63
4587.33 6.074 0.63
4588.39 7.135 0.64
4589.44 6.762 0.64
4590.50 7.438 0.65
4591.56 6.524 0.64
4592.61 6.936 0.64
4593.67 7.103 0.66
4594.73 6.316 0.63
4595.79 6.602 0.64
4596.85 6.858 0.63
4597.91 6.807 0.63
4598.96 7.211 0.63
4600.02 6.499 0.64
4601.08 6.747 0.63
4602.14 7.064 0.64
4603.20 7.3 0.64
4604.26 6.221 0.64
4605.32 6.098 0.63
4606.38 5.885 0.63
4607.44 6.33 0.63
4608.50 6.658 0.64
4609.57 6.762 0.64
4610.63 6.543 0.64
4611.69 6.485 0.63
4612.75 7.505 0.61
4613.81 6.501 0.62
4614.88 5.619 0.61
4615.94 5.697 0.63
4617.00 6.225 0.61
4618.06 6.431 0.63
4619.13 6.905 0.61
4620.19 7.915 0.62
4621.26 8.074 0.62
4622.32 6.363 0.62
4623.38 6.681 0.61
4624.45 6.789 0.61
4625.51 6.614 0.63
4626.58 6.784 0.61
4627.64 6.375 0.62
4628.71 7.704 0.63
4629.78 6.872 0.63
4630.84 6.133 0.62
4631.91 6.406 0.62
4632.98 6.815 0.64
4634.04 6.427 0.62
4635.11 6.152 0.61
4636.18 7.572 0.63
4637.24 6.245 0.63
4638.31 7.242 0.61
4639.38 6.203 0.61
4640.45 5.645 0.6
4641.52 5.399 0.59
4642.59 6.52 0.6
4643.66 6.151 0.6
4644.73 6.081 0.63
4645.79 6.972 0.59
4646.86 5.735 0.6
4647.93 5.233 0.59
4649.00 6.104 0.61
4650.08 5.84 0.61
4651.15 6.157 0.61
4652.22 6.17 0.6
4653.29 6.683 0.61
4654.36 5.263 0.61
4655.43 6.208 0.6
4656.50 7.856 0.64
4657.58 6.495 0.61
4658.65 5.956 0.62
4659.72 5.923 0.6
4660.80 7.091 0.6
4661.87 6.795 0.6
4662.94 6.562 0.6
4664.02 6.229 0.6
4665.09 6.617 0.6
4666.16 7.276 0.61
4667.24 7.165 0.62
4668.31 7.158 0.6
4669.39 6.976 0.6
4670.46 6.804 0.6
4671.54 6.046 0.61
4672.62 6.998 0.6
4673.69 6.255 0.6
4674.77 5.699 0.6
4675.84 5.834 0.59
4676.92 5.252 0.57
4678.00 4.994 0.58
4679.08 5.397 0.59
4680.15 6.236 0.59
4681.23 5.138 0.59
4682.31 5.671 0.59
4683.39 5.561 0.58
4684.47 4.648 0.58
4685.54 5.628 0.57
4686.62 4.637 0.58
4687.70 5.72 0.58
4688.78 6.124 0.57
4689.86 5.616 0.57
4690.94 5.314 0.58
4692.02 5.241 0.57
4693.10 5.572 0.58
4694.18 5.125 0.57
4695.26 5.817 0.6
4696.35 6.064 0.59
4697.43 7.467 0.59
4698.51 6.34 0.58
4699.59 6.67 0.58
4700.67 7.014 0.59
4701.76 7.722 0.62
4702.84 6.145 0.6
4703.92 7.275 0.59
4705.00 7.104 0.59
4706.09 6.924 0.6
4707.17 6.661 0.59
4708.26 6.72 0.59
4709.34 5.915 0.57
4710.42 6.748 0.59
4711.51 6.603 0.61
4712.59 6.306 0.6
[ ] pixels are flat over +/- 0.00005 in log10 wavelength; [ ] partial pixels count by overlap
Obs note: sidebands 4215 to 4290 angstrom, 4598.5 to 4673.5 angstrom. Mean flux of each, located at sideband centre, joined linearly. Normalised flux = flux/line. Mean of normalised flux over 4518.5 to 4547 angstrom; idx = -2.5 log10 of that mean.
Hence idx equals 0.413 mag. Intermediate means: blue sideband 4.45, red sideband 6.54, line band 4.09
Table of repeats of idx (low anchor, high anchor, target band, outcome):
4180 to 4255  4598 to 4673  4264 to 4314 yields 0.121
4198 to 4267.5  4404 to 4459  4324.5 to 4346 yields 0.202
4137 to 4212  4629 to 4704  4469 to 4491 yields 0.108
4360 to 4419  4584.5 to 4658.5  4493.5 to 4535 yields 0.235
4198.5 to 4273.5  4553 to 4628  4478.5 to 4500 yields 0.373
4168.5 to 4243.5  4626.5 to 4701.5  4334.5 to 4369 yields 0.071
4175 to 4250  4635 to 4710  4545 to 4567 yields -0.093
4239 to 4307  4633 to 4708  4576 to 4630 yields -0.134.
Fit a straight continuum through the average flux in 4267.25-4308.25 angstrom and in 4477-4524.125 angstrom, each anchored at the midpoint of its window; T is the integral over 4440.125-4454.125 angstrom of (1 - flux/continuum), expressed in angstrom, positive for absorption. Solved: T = -0.5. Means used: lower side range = 3.93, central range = 4.7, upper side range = 4.74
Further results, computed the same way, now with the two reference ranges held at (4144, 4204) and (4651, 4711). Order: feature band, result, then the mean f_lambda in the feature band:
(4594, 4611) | -2.3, 6.62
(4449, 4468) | -1.4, 5.53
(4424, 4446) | 3.7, 4.19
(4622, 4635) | -1.5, 6.65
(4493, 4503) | 1.5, 4.55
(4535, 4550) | 2.0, 4.81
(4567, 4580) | -1.8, 6.51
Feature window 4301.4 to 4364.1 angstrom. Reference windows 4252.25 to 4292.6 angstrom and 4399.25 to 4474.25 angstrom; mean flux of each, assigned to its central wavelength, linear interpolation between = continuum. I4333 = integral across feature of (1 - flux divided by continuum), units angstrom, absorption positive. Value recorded 5.53 angstrom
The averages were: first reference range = 4.78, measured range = 4.42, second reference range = 4.97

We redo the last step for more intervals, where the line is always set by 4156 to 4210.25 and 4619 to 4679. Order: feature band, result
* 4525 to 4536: 5.0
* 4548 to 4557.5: -0.3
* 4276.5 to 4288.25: 2.2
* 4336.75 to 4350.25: 1.2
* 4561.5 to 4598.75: -3.1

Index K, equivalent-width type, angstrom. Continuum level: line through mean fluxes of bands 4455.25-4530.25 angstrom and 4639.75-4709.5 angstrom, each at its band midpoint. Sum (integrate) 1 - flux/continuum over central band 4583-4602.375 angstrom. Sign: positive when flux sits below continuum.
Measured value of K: -4.13 angstrom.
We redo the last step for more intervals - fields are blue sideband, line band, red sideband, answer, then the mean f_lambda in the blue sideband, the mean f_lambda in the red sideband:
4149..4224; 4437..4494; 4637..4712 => 3.26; 3.78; 6.21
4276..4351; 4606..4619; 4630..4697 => -1.27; 4.21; 6.12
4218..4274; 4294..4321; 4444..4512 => 1.16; 4.72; 4.94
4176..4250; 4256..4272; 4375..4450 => -2.99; 3.88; 4.5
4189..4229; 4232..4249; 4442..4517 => -0.72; 3.74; 4.99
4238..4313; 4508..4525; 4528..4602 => 1.62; 4.62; 5.88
